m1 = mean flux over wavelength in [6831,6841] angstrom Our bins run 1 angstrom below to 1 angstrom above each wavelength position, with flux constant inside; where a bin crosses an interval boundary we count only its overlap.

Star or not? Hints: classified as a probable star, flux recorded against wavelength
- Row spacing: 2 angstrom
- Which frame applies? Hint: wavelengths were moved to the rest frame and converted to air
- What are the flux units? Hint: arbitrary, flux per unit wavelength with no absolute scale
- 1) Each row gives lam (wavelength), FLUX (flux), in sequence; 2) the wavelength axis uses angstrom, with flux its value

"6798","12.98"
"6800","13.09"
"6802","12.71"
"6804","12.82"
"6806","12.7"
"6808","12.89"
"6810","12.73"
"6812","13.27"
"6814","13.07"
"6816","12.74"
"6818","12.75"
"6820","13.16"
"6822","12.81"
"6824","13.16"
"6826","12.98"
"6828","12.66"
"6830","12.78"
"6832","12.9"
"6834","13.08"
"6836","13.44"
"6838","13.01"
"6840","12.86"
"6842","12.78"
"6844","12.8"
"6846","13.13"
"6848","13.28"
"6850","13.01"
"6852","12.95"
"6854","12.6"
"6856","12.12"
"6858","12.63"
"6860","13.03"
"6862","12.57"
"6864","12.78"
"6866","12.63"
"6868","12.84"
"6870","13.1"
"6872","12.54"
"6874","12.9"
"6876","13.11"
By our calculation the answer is 13.1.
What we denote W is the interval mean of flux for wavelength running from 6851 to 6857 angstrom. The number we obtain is 12.6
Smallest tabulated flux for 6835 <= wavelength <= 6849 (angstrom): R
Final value 12.78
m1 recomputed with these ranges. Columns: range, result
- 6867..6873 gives 12.8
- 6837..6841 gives 12.9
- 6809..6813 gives 13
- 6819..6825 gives 13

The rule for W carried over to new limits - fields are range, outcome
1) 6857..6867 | 12.7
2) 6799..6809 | 12.8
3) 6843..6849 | 13.1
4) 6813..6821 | 12.9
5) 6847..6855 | 13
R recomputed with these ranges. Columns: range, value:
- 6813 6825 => 12.74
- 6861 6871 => 12.57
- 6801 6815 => 12.7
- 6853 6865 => 12.12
